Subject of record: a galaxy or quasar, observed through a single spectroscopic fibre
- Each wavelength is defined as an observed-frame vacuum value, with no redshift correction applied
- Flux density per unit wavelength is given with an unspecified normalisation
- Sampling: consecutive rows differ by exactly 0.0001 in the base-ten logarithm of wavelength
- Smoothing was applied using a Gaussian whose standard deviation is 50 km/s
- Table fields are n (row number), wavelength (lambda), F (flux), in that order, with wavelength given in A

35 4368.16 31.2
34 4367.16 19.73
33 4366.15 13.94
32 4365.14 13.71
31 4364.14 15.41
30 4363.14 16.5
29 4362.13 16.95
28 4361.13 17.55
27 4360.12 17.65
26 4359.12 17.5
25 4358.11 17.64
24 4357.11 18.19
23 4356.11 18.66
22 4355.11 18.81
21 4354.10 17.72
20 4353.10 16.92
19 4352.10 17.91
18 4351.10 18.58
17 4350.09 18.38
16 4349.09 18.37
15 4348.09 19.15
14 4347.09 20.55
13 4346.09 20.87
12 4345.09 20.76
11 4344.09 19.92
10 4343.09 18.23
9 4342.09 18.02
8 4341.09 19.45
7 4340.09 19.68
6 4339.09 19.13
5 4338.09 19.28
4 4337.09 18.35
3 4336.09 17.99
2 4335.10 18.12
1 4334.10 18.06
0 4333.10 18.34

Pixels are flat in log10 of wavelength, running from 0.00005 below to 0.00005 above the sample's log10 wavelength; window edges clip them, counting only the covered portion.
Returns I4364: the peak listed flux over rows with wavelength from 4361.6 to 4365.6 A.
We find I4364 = 16.95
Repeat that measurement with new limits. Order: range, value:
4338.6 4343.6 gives 19.68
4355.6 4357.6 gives 18.66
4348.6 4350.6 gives 18.38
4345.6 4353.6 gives 20.87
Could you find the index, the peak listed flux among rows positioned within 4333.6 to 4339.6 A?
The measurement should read 19.28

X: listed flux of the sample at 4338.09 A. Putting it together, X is 19.28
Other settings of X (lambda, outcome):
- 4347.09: 20.55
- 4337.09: 18.35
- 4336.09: 17.99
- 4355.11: 18.81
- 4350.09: 18.38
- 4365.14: 13.71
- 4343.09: 18.23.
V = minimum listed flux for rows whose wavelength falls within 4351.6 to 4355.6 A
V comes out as 16.92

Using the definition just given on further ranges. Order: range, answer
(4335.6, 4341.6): 17.99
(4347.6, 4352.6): 17.91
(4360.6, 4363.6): 16.5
